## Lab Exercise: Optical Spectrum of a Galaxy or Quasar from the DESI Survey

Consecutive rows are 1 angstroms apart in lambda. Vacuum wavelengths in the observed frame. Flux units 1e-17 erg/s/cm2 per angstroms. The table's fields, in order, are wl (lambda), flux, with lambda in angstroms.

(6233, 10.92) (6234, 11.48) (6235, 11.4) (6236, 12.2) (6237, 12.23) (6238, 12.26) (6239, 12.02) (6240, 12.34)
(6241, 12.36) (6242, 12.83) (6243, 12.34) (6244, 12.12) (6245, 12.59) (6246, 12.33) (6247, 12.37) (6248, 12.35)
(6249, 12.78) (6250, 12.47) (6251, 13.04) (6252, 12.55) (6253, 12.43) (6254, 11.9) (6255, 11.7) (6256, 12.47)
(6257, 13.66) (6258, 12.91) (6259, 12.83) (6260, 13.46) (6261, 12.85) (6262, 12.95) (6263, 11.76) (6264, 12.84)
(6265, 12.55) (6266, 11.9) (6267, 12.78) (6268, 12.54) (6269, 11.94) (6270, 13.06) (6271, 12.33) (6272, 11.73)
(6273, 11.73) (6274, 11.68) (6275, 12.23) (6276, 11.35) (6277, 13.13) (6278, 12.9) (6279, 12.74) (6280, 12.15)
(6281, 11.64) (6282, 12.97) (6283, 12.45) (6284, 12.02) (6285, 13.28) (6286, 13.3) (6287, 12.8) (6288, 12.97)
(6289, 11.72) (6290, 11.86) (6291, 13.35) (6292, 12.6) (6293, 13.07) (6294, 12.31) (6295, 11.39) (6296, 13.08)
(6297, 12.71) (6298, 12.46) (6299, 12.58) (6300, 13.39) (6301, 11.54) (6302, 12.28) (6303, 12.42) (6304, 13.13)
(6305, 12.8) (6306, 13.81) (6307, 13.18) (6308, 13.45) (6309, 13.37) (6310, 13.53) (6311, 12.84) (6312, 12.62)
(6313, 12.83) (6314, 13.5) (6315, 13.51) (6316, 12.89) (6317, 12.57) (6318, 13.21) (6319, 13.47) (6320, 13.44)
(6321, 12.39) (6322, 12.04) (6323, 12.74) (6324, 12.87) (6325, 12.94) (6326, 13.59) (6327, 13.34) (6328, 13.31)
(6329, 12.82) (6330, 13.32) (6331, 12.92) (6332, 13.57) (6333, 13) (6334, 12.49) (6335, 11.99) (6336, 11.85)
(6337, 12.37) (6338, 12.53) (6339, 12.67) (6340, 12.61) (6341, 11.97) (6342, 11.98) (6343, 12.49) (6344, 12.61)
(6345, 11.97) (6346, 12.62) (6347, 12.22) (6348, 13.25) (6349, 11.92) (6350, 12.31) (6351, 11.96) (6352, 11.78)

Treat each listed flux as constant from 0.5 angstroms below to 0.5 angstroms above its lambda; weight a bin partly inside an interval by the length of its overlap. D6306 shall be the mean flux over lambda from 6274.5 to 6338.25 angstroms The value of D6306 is 12.8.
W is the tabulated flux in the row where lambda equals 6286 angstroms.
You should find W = 13.3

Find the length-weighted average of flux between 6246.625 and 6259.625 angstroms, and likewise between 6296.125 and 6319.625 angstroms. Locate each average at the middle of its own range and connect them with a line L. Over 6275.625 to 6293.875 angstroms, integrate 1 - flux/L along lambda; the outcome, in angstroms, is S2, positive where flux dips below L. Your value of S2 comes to 0.3 angstroms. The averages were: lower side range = 12.6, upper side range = 13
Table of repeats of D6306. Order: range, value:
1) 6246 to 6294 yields 12.5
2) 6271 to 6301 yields 12.5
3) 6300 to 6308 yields 12.8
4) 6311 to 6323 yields 12.9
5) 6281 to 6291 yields 12.6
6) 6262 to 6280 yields 12.3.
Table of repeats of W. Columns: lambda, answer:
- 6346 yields 12.62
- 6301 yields 11.54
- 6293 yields 13.07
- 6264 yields 12.84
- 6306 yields 13.81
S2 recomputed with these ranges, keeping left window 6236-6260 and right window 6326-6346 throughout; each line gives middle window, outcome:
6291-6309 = -0.2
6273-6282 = 0.2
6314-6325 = -0.3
